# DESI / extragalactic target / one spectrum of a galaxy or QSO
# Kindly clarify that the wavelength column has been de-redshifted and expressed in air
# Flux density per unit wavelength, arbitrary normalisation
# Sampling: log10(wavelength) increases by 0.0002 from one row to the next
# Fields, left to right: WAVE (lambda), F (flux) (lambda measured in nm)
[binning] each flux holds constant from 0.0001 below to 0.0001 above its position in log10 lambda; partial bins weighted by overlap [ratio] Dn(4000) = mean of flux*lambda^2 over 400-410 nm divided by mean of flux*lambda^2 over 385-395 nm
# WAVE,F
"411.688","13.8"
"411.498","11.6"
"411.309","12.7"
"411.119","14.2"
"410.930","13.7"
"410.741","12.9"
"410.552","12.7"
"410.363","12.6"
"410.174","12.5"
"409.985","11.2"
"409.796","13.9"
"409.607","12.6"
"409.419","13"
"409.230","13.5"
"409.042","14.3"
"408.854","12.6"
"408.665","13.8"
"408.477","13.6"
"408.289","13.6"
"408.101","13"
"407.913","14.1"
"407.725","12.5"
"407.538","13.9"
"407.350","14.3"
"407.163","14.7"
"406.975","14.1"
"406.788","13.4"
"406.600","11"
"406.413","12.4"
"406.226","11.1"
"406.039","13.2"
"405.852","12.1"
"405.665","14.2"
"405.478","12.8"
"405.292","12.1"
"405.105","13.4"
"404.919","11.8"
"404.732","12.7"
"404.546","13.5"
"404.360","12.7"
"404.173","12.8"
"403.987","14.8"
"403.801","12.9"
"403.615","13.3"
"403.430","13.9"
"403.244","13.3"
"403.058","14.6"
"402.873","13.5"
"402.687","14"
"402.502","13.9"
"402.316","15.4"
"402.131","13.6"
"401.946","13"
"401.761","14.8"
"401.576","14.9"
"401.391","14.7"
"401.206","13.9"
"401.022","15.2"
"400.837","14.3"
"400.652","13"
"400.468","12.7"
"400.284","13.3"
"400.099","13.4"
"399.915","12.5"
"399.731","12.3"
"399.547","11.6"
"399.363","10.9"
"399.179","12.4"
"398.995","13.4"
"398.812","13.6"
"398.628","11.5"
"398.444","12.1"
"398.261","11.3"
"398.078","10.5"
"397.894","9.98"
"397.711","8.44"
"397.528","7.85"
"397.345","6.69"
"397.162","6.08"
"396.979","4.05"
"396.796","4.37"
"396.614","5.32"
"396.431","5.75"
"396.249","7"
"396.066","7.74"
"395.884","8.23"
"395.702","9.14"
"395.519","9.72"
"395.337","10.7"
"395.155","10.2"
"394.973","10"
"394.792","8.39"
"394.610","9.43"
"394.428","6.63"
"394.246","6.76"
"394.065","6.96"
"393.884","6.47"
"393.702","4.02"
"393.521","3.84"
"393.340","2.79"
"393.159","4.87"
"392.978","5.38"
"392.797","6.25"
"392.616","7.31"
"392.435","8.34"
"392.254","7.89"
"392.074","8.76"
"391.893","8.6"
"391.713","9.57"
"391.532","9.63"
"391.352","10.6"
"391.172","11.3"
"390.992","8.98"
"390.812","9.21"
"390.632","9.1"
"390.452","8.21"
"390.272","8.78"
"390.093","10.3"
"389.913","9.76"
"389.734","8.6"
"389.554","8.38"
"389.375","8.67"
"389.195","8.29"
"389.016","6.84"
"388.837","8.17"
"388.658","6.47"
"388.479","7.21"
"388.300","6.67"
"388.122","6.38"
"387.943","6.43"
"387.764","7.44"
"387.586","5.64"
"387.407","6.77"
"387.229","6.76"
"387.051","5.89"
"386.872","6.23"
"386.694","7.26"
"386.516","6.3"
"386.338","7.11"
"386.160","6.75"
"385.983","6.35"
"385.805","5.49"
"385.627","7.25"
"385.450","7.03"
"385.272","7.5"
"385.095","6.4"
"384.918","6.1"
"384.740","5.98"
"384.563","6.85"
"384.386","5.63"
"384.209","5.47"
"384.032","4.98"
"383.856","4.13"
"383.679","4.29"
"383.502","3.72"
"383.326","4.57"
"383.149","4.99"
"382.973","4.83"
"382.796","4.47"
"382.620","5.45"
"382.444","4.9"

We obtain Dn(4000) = 1.95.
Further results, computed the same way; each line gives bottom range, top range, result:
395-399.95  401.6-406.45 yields 1.47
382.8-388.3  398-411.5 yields 2.41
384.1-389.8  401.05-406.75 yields 2.14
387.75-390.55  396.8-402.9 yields 1.60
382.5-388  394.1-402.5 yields 1.92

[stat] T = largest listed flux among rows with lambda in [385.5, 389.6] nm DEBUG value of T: 8.67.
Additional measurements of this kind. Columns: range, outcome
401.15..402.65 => 15.4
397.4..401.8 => 15.2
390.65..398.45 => 12.1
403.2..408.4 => 14.8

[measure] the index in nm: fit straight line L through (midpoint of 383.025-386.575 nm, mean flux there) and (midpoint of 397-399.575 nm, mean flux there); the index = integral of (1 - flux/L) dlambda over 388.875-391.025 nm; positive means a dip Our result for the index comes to -0.35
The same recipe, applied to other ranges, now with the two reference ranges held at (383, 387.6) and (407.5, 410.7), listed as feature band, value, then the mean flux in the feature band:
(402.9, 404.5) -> -0.28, 13.5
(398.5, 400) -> -0.31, 12.3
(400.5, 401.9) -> -0.46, 14.3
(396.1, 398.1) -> 0.57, 6.81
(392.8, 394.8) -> 0.63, 5.87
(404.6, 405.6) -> -0.06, 12.6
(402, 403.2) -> -0.31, 14.1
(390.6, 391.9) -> -0.33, 9.71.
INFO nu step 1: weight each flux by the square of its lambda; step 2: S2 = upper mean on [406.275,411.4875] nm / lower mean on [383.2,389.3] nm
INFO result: 2.34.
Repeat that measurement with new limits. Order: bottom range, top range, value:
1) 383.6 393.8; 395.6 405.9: 1.76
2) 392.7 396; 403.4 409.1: 1.93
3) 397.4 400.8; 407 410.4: 1.19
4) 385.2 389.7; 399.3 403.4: 2.10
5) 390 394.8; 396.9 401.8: 1.57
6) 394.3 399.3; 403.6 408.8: 1.54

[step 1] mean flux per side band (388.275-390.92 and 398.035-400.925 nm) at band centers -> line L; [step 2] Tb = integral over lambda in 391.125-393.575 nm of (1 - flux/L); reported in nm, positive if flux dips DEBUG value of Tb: 0.497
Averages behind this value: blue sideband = 8.36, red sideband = 12.5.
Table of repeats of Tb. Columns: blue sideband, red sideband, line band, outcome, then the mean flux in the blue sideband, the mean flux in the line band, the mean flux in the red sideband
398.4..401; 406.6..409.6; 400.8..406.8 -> -0.15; 12.7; 13.4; 13.5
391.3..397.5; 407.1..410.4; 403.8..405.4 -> -0.20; 7.26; 13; 13.3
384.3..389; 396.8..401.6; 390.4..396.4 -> 0.79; 6.62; 7.92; 11.4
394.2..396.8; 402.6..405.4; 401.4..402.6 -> -0.22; 8.1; 14.3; 13.3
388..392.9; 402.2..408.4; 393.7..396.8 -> 0.68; 8.43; 7.8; 13.3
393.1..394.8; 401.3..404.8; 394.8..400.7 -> -0.39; 5.92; 9.83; 13.8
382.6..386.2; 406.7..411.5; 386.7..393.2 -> -0.49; 5.62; 7.9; 13.3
